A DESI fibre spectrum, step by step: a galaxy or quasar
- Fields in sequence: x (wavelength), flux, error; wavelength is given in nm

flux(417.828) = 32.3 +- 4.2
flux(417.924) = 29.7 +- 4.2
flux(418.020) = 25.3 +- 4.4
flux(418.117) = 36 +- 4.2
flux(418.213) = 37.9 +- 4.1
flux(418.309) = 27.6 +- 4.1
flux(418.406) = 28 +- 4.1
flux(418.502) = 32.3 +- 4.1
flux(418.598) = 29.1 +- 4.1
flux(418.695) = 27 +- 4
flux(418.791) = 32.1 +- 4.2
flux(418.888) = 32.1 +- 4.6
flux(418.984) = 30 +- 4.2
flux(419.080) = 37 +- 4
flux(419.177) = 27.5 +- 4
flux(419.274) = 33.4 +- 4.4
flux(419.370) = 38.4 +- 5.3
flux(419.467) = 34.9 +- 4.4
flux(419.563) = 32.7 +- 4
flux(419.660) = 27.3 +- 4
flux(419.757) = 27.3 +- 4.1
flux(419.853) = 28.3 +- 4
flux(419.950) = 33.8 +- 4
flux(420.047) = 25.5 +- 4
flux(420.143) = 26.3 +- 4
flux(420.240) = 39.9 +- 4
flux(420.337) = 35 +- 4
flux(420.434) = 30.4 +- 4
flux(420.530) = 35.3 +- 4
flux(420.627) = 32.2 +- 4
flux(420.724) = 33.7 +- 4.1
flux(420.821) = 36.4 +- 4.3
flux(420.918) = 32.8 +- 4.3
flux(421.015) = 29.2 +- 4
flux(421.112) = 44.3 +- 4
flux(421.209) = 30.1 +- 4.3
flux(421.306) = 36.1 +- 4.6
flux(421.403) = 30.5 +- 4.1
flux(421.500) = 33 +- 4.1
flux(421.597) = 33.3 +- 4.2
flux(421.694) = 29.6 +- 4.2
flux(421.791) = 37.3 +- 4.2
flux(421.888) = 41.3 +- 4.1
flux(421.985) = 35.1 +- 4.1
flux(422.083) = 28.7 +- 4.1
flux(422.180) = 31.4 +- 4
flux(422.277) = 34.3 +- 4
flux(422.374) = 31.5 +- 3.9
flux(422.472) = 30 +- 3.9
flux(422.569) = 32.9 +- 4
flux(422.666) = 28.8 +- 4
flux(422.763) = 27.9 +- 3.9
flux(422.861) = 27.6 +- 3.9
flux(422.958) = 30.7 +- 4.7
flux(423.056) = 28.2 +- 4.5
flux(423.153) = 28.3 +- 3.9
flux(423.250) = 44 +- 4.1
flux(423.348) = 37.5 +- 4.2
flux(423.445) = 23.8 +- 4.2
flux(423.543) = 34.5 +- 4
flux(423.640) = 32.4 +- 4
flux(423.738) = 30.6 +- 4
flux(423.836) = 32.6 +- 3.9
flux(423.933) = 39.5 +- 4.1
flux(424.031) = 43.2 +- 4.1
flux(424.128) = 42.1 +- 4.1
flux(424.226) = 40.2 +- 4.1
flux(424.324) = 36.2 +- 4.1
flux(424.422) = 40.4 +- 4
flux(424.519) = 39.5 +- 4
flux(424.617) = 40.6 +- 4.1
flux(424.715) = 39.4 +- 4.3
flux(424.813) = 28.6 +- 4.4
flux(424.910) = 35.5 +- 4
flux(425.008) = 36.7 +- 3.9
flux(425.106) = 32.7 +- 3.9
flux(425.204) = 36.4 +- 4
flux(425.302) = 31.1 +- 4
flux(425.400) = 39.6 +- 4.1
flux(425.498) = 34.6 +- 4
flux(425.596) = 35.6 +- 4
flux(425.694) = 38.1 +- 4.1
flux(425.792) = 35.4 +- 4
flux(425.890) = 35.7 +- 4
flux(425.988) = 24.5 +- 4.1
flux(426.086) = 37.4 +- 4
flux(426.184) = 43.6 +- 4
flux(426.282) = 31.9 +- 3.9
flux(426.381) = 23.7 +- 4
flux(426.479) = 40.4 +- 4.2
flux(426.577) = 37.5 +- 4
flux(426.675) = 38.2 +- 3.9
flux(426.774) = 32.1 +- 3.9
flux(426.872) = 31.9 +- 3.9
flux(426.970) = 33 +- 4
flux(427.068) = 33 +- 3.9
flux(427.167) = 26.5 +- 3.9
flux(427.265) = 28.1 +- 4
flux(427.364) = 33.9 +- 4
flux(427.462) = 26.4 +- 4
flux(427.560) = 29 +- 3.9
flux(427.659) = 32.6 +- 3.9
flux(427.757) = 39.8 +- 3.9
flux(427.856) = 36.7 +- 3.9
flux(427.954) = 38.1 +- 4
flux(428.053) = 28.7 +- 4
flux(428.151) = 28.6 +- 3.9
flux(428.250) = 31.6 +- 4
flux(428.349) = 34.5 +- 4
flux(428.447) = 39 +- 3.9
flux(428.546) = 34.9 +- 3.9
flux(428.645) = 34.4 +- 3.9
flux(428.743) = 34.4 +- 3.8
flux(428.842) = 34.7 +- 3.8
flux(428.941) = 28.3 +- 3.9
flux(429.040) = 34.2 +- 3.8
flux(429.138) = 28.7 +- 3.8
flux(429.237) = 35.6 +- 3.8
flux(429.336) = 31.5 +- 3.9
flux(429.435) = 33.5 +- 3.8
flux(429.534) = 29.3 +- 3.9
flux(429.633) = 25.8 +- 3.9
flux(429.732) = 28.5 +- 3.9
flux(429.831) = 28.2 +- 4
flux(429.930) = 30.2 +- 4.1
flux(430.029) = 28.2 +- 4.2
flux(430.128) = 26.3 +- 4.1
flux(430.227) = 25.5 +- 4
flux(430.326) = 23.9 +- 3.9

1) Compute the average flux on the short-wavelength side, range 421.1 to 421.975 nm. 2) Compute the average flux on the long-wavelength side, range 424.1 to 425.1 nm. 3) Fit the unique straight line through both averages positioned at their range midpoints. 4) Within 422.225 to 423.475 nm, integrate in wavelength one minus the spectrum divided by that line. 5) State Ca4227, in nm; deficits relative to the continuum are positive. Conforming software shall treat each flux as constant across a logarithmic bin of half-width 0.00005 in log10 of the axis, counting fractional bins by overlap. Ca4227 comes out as 0.16 nm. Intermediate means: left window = 34.7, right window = 37.6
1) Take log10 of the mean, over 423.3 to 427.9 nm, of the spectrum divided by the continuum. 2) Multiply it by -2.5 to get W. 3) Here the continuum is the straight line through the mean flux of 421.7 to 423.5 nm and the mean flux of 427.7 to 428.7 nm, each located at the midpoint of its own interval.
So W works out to -0.04 mag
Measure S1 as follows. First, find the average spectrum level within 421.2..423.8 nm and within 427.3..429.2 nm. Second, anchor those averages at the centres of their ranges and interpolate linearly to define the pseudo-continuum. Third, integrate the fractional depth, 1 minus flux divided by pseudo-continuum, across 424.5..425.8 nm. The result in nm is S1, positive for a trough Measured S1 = -0.13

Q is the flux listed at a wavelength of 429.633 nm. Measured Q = 25.8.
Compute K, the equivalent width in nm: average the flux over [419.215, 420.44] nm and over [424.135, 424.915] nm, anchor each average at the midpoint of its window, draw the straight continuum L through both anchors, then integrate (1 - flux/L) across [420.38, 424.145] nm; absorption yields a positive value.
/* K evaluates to 0.17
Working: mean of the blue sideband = 31.8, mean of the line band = 33.3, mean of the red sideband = 37.9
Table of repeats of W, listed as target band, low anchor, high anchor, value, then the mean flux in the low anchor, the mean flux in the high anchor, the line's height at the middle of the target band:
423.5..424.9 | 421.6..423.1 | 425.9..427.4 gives -0.15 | 31.7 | 33.1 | 32.3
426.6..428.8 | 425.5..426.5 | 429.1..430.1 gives -0.03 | 34.5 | 29.9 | 32.3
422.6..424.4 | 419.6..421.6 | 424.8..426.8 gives 0.00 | 32.4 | 34.9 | 33.8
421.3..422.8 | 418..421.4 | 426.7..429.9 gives -0.01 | 32.2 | 32.1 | 32.2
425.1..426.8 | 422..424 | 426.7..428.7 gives -0.08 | 31.9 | 32.7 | 32.4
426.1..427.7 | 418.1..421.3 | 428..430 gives -0.03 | 32.3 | 31.7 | 31.8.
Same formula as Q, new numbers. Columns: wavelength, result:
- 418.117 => 36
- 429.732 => 28.5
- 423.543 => 34.5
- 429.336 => 31.5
